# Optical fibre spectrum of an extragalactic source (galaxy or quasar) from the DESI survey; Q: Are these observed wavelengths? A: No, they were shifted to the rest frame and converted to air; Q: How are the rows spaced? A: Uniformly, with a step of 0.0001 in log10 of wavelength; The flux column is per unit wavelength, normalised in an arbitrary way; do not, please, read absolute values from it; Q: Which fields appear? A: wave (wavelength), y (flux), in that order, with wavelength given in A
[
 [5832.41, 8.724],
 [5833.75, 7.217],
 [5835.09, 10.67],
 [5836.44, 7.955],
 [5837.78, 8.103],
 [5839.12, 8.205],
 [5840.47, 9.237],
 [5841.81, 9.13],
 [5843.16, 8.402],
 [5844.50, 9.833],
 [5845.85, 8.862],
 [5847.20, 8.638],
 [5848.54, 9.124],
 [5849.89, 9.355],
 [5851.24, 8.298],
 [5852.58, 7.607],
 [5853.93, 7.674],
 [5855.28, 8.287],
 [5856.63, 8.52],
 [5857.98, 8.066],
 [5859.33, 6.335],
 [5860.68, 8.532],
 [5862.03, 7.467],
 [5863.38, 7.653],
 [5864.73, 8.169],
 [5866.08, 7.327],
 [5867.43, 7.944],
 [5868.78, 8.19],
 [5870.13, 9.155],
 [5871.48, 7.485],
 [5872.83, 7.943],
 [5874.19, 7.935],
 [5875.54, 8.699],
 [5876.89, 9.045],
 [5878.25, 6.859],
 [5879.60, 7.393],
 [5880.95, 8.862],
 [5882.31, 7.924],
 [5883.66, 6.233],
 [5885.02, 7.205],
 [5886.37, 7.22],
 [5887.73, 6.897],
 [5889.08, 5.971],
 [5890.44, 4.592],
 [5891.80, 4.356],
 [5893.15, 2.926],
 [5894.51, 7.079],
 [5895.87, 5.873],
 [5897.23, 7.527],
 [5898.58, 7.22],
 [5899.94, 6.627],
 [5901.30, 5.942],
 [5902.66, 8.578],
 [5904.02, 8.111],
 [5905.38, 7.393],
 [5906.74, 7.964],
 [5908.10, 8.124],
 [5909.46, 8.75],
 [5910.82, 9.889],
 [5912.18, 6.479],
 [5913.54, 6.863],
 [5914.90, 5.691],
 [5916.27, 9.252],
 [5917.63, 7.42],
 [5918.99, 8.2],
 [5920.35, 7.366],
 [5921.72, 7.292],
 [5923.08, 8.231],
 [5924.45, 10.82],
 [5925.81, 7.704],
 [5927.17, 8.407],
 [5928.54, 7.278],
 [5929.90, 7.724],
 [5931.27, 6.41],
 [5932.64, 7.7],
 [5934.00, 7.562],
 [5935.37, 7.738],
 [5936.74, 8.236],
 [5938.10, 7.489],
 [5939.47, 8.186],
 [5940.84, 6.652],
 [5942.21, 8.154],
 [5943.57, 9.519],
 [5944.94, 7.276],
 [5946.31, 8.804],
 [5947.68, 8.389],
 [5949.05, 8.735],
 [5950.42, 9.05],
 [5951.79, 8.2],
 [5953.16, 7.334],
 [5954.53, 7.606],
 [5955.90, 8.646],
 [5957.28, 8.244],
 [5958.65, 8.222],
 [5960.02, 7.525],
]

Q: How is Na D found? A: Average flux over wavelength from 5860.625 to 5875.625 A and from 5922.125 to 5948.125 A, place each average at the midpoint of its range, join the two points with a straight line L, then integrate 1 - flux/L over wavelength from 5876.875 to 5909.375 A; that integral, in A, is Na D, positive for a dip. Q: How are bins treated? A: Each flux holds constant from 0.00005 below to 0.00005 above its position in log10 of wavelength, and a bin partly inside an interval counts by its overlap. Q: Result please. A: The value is 4.5 A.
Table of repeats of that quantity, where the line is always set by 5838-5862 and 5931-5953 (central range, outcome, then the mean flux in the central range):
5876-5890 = 1.6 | 7.33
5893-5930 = 2.6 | 7.59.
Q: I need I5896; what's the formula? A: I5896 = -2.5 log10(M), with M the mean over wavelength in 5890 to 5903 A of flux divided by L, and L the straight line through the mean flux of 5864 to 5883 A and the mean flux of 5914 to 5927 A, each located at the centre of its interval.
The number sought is 0.310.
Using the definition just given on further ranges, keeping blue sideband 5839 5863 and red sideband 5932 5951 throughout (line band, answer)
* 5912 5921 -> 0.114 mag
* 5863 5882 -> 0.038 mag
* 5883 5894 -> 0.407 mag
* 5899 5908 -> 0.106 mag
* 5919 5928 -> -0.015 mag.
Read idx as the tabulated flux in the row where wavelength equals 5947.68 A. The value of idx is 8.389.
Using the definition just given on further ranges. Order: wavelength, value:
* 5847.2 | 8.638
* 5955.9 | 8.646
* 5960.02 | 7.525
